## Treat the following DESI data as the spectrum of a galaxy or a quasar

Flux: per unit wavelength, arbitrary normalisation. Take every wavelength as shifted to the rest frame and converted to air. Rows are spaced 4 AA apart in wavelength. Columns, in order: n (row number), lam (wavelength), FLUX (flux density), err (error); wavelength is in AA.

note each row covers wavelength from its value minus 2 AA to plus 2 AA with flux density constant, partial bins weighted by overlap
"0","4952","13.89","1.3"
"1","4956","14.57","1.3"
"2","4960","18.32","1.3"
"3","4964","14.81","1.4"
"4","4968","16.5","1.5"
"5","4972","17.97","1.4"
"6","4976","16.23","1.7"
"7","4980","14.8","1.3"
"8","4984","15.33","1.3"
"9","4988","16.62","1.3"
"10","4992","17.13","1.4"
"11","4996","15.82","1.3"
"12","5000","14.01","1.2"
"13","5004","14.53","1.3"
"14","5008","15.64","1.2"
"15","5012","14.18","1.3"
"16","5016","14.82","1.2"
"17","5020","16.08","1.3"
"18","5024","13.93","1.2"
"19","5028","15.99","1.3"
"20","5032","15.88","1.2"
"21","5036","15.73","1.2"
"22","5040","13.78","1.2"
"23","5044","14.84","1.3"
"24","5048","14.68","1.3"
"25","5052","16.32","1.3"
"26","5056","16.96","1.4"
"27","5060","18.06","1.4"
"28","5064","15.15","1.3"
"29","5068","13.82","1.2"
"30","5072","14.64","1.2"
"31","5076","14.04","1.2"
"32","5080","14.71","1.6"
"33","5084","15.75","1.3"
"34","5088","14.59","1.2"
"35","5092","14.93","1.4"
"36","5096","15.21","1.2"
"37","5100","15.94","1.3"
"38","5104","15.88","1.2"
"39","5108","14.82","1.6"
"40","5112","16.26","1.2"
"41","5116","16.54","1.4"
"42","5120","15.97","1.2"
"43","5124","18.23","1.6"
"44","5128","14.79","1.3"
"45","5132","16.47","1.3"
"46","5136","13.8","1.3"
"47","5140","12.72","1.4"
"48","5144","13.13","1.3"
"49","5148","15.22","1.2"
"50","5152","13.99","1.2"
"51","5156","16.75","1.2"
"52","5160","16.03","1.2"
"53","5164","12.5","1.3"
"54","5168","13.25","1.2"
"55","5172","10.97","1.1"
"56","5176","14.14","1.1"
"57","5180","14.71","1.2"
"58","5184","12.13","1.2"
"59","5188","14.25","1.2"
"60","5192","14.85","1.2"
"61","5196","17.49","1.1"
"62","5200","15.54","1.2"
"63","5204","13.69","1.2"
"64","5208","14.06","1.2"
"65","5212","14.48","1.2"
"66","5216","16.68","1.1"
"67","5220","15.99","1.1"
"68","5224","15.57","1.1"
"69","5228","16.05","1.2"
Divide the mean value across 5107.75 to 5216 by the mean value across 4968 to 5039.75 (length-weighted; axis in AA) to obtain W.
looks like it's 0.95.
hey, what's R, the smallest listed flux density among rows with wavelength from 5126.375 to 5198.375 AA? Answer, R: 10.97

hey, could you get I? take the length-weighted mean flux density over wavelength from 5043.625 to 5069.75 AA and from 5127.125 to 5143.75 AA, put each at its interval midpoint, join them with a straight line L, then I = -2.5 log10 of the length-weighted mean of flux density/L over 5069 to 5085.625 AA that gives 0.05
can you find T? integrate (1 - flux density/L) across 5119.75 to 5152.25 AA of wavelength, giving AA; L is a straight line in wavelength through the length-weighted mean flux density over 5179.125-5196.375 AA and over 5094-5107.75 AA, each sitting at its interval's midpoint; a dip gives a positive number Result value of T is 0.4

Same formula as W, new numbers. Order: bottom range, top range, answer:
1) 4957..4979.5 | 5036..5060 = 0.94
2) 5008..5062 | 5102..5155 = 0.98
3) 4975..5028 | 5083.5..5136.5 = 1.02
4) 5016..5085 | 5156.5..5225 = 0.95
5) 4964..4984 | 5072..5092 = 0.92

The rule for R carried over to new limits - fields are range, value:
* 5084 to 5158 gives 12.72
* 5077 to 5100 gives 14.59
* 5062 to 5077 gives 13.82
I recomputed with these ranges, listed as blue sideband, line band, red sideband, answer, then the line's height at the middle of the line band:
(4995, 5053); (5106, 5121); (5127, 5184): -0.11 mag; 14.4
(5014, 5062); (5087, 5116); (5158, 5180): -0.07 mag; 14.6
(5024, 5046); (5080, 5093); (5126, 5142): -0.02 mag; 14.8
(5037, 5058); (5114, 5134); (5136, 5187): -0.15 mag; 14.3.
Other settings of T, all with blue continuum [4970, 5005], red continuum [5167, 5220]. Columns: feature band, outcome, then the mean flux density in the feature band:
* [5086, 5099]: 0.1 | 15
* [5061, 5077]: 0.7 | 14.7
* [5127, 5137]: -0.2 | 15.2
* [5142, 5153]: 0.5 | 14.1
